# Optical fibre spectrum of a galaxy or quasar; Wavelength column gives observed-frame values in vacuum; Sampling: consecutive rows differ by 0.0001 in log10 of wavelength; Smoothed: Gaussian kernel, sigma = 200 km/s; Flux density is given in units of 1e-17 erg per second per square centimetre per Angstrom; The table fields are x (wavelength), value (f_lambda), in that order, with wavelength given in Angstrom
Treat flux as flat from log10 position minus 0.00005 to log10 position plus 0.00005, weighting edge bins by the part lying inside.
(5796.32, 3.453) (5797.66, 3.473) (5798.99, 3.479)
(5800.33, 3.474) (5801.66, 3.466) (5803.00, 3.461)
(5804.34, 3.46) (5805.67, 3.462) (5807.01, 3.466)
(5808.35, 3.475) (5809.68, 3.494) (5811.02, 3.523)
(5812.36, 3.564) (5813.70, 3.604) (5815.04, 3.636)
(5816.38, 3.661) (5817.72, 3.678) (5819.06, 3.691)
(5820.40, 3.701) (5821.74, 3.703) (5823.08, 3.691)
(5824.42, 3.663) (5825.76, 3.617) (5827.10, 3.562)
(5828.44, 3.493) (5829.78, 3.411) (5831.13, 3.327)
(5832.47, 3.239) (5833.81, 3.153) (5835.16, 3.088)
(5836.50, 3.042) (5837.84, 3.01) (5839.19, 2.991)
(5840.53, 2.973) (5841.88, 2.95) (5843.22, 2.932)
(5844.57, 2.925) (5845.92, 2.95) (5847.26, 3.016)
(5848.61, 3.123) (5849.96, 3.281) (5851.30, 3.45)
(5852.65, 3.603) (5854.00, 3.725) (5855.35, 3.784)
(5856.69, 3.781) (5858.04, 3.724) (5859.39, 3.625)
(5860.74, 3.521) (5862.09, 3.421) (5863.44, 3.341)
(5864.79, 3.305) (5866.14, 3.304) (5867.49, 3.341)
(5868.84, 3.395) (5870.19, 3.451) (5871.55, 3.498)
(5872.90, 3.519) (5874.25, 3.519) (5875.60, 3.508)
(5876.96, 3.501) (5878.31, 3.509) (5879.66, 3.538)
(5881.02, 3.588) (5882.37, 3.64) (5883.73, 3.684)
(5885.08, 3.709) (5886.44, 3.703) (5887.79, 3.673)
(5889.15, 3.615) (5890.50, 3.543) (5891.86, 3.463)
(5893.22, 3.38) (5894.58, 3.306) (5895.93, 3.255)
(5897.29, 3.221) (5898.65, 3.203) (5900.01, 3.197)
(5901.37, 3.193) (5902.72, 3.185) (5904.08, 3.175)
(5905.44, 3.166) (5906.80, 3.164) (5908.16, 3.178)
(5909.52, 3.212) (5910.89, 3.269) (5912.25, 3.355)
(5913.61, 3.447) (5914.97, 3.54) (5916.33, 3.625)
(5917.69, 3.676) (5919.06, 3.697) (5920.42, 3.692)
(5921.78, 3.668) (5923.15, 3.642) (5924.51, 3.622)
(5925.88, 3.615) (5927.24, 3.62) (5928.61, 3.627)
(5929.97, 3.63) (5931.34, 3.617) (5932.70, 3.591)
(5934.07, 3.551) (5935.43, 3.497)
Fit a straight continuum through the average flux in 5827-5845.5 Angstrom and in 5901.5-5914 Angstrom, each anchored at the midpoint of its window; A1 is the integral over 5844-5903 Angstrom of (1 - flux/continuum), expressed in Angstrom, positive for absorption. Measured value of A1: -4.71 Angstrom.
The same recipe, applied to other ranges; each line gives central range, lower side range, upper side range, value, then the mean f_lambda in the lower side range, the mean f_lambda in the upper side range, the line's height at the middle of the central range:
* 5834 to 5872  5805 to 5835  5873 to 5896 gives 2.5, 3.53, 3.54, 3.54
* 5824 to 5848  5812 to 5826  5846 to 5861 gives 2.7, 3.66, 3.49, 3.58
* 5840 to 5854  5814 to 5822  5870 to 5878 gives 1.7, 3.67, 3.5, 3.58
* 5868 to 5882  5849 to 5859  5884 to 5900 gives 0.1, 3.61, 3.46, 3.52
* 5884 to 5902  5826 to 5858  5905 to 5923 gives -0.2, 3.27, 3.45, 3.39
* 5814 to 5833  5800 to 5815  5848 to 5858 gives -0.3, 3.5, 3.55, 3.52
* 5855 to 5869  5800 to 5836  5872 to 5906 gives -0.1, 3.51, 3.44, 3.47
